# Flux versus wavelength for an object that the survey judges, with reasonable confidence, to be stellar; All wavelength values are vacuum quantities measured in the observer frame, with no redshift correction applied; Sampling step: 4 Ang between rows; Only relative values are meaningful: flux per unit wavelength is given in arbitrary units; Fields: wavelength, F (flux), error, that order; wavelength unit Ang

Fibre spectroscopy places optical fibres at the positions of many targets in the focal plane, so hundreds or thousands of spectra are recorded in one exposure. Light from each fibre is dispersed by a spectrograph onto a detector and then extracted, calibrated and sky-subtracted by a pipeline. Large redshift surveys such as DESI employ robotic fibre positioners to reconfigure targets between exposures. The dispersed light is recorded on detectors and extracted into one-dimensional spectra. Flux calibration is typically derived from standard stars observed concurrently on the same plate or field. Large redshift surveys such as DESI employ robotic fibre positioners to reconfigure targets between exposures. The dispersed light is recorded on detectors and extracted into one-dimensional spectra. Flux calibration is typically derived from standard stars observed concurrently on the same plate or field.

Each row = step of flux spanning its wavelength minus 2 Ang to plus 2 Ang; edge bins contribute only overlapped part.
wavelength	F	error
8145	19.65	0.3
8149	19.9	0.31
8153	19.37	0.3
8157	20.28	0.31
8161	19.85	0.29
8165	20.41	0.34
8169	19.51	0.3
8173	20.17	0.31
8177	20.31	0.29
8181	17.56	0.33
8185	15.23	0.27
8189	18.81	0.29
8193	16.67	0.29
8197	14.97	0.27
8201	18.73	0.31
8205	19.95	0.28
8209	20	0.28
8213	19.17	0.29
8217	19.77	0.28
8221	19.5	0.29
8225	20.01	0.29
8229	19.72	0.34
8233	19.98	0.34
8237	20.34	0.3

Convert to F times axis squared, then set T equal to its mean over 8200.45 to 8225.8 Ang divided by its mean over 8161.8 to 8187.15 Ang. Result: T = 1.05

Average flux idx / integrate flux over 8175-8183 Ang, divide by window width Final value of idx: 18.9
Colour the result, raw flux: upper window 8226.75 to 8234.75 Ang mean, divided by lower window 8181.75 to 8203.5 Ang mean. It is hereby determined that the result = 1.2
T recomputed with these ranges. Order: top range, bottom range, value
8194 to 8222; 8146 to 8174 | 0.95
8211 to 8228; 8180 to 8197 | 1.18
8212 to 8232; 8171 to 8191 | 1.08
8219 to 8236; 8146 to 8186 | 1.04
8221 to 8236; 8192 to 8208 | 1.13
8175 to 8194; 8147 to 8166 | 0.90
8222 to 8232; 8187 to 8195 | 1.13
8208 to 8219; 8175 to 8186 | 1.10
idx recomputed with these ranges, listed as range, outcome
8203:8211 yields 20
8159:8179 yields 20.1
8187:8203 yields 17.3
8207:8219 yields 19.6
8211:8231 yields 19.6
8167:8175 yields 19.8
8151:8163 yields 19.8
